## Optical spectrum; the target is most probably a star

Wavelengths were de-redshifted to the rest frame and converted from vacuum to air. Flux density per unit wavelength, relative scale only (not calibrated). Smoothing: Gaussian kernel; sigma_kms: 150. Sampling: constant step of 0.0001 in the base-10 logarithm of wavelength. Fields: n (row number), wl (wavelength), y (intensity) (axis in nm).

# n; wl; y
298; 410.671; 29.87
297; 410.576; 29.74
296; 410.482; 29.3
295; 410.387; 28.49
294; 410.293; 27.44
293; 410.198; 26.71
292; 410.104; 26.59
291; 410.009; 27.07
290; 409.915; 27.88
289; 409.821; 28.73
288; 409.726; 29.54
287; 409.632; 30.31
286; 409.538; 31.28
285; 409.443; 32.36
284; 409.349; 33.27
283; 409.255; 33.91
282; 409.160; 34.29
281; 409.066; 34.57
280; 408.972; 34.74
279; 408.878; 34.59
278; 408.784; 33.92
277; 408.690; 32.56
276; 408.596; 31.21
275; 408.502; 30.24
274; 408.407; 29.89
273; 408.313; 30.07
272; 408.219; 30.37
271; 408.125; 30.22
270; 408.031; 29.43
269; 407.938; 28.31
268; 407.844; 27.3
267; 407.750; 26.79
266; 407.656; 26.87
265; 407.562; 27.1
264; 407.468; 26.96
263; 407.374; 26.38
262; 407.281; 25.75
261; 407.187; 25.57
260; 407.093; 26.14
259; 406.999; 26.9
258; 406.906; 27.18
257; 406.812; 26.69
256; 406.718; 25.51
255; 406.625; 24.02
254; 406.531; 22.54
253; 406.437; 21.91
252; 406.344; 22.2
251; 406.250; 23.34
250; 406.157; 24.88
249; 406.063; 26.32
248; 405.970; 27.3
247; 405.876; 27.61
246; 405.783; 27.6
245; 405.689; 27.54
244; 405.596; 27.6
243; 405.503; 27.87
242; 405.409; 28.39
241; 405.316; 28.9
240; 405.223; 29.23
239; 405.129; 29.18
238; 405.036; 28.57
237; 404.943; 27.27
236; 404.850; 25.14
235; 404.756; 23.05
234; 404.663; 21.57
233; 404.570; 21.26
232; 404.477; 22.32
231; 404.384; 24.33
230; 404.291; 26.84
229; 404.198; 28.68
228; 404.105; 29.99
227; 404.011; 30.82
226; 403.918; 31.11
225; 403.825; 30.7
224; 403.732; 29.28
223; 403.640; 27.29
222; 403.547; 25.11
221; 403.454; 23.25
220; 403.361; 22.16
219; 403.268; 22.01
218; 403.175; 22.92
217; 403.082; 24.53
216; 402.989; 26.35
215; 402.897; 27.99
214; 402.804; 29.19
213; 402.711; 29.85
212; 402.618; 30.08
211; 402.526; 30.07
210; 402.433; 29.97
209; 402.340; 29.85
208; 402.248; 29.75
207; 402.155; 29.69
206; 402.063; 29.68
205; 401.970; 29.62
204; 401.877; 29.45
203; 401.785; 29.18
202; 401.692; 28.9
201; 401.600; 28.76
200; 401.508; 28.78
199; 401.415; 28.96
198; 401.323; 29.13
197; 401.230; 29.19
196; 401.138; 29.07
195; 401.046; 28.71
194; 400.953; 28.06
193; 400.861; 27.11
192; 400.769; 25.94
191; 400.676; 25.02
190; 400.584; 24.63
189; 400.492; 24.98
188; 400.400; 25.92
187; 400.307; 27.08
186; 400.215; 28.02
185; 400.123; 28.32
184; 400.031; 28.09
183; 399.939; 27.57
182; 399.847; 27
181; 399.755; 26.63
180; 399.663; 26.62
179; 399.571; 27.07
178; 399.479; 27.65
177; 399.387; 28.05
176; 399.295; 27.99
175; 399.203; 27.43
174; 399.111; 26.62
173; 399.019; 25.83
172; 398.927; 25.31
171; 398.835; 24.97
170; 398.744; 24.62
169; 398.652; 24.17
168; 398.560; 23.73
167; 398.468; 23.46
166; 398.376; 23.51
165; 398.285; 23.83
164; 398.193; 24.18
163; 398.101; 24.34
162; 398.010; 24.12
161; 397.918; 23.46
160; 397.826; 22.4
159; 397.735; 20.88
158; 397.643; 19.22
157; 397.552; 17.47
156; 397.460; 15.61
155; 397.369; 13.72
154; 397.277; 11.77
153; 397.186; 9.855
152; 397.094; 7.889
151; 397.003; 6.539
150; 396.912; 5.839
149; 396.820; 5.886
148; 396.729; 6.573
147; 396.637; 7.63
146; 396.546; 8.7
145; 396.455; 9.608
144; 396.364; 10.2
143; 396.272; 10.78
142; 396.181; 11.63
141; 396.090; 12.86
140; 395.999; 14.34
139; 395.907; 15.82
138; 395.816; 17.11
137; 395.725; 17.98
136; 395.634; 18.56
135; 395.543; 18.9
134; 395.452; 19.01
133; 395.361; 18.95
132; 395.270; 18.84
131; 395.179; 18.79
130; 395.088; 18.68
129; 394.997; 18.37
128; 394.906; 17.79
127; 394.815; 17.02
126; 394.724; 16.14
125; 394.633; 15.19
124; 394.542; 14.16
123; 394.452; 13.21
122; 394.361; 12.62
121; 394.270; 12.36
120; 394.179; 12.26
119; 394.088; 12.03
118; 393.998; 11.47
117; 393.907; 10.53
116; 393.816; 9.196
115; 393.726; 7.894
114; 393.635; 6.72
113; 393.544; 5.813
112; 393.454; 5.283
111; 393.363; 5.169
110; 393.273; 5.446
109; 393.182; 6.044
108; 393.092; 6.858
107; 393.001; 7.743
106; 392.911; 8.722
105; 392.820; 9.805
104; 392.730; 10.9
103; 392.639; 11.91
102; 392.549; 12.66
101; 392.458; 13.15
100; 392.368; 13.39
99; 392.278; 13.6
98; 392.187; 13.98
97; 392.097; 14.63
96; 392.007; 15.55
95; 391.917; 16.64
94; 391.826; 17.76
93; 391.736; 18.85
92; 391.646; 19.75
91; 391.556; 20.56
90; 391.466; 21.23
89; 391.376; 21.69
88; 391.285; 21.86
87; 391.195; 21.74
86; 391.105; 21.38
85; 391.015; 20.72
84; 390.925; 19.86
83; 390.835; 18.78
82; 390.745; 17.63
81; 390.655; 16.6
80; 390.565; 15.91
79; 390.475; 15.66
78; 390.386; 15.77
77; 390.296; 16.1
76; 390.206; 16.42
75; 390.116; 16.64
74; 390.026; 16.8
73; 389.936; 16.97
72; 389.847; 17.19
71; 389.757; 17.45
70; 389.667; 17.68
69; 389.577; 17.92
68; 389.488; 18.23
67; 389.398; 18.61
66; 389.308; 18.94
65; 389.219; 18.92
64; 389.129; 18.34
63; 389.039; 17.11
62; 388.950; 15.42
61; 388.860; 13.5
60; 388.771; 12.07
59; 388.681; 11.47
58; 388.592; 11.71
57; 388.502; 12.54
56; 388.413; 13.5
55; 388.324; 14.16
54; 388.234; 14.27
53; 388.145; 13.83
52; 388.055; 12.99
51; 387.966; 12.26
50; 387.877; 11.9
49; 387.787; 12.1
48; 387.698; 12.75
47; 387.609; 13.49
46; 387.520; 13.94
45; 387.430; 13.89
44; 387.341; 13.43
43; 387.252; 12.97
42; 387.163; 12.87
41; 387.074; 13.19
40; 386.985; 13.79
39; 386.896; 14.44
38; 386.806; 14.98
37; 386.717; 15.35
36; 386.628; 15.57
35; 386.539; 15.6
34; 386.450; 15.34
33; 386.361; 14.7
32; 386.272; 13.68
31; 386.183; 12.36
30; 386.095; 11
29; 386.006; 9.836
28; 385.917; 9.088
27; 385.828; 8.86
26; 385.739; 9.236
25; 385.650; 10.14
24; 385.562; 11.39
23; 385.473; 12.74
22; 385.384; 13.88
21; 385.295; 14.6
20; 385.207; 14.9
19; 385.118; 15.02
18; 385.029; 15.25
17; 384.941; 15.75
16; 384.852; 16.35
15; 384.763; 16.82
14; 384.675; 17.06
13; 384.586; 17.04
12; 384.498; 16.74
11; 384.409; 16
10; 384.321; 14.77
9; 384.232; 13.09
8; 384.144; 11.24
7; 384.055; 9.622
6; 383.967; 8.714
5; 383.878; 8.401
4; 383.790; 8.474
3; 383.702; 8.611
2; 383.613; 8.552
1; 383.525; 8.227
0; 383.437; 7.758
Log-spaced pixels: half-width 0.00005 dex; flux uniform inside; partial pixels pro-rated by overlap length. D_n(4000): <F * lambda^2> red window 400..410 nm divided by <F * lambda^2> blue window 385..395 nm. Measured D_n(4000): 2.1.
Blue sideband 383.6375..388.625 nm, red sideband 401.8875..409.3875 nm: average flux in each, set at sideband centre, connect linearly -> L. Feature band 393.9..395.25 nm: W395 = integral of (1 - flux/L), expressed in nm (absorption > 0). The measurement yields 0.32 nm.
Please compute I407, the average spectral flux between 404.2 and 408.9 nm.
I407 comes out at 27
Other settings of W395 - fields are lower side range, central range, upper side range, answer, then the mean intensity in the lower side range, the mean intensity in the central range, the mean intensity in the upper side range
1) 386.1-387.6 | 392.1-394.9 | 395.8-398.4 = 0.686 nm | 14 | 10.9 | 14.6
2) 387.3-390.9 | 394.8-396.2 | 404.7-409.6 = 0.185 nm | 15.4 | 17.3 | 28.3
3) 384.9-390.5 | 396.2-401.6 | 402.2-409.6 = 0.252 nm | 14.3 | 21.9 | 27.8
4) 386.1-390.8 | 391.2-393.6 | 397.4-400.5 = 0.684 nm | 15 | 13.1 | 24.8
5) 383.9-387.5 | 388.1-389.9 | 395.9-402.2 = 0.003 nm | 13.5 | 15.7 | 22.2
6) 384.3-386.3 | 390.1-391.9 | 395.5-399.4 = -0.375 nm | 13.6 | 18.7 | 17.7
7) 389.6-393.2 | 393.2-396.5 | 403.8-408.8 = 0.952 nm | 16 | 13.3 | 27.2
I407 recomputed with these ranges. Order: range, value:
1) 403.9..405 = 25.9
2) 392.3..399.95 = 16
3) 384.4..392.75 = 15.2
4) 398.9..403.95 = 27.6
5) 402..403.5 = 27.4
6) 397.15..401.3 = 24.5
